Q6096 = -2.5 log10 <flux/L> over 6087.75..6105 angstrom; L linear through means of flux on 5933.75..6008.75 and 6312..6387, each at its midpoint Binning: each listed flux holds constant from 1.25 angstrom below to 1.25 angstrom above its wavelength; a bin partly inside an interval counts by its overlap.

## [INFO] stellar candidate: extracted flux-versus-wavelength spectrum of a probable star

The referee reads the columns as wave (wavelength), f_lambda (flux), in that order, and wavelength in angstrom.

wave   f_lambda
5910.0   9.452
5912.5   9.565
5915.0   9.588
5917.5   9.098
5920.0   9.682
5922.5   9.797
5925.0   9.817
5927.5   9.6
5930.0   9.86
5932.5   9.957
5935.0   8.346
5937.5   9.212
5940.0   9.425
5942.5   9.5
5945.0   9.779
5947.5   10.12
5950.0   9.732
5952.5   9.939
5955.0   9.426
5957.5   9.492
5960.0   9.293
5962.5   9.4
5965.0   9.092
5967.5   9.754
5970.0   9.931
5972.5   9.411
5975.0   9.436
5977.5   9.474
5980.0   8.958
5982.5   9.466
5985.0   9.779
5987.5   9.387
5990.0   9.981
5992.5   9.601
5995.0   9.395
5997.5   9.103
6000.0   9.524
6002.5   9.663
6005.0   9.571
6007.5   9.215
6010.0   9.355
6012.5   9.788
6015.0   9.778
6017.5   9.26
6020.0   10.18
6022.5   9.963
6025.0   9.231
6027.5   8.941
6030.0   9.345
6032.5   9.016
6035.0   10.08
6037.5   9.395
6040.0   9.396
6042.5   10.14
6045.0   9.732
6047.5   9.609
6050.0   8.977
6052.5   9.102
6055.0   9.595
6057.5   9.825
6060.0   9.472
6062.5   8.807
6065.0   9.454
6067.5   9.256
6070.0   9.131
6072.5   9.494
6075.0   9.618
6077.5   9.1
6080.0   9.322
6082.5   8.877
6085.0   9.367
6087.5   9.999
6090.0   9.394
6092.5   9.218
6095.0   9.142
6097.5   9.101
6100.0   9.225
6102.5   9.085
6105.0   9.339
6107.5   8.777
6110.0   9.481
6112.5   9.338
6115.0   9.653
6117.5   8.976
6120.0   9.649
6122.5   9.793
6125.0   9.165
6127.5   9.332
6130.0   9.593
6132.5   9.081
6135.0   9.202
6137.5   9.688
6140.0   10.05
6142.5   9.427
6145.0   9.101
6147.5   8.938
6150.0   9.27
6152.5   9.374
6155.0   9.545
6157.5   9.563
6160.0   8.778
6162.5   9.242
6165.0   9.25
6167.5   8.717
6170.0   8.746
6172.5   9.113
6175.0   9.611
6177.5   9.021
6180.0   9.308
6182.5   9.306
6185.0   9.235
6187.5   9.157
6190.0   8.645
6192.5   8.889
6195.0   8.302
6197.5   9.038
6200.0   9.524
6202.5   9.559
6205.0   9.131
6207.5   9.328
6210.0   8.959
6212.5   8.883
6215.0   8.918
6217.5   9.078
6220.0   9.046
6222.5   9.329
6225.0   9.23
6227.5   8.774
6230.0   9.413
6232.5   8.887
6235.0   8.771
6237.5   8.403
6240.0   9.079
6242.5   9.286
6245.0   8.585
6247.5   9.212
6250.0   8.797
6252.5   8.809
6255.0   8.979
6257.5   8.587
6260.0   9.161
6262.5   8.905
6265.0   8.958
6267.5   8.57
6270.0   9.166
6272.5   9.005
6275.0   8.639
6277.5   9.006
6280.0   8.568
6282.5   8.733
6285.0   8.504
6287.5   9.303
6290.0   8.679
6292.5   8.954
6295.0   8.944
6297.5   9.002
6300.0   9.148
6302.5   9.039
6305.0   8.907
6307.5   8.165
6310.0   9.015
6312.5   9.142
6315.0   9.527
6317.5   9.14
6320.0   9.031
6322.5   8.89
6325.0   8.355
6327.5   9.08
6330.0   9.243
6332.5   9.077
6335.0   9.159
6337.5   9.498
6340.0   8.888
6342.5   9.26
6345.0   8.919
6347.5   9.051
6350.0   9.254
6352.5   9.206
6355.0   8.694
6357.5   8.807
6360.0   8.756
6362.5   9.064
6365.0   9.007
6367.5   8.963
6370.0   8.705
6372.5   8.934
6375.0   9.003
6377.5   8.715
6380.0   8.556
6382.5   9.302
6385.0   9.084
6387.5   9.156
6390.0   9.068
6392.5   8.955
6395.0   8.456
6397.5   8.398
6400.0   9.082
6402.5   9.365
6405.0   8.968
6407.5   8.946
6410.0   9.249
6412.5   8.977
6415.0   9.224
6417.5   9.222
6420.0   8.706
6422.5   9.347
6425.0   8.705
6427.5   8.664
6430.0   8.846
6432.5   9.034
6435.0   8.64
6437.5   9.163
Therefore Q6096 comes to 0.01 mag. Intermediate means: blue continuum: 9.48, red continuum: 9.01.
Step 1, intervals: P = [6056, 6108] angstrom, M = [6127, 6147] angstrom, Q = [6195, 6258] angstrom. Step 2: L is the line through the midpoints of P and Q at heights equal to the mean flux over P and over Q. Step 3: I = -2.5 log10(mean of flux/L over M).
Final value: -0.03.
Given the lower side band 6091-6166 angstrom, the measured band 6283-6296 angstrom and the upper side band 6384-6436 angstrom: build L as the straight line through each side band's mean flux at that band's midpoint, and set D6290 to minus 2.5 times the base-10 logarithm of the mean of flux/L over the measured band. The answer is 0.03 mag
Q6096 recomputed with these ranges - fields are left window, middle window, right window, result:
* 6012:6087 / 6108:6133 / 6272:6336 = -0.01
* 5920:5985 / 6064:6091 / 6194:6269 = -0.01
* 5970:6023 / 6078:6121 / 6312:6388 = 0.01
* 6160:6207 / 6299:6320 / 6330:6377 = 0.00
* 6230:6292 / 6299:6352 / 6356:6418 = -0.02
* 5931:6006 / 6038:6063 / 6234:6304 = -0.02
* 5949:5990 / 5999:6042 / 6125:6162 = -0.01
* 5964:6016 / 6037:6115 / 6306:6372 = 0.00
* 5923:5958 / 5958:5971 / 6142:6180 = 0.01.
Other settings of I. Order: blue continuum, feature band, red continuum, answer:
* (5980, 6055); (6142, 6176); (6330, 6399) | 0.012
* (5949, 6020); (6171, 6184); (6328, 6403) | -0.002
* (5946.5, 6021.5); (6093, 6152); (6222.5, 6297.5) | -0.011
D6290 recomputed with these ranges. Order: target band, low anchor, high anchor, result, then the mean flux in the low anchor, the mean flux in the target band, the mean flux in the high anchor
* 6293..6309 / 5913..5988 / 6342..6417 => 0.02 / 9.53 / 8.87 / 8.97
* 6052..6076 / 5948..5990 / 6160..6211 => -0.01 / 9.52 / 9.38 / 9.1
